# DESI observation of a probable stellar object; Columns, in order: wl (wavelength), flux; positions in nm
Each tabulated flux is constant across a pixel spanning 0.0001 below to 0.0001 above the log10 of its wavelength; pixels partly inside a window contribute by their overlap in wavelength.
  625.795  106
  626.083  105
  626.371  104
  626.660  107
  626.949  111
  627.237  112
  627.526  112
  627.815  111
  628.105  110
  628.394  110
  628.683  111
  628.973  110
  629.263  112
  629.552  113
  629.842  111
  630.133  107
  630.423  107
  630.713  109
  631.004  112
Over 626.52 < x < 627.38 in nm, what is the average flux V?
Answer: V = 110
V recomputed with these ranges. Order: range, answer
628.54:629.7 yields 112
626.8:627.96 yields 111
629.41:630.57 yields 109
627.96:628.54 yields 110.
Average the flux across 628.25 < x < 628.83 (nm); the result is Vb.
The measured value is 111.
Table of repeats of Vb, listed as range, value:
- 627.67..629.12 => 110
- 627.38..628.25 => 111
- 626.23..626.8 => 105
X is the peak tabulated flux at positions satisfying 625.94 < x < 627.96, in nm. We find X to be 112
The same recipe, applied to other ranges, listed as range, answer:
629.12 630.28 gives 113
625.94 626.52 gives 105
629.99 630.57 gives 107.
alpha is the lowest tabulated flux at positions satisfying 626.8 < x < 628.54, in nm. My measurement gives 110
